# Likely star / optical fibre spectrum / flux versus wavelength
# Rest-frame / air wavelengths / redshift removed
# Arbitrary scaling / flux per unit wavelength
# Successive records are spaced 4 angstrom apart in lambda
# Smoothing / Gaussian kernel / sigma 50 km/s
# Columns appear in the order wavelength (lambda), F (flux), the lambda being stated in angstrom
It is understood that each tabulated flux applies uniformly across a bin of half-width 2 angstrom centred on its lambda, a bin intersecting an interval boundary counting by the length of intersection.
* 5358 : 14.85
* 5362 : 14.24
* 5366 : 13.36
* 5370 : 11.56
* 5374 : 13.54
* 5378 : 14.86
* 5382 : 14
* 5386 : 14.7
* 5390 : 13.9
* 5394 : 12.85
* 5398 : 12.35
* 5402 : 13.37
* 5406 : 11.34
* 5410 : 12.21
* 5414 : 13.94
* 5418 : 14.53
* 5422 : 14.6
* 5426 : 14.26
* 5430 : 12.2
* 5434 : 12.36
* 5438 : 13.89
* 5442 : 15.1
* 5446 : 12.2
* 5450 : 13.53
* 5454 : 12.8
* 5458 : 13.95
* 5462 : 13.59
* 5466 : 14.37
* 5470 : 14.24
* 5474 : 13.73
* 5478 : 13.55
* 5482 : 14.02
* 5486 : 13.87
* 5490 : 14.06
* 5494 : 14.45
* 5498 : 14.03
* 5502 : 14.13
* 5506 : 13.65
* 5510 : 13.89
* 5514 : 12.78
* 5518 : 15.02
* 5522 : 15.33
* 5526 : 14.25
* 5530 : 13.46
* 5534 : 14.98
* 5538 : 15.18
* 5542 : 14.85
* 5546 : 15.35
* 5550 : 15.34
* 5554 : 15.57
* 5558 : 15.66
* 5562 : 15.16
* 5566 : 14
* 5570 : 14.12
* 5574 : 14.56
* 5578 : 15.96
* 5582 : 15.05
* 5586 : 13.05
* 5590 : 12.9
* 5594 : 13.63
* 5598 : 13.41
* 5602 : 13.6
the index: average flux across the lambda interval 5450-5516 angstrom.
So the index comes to 13.8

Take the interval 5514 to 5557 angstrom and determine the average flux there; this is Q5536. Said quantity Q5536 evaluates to 14.8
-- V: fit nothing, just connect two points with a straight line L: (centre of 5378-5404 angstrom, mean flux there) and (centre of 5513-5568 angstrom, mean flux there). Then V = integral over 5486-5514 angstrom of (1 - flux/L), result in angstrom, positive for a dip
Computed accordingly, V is 1.1 angstrom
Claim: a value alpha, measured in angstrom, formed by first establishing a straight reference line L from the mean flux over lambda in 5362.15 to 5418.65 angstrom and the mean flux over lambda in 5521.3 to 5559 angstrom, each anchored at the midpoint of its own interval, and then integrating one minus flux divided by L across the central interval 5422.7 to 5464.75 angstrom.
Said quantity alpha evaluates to 1.4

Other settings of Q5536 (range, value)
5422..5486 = 13.6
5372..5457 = 13.5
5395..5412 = 12.3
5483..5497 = 14.1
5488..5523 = 14.1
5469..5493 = 13.9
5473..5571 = 14.4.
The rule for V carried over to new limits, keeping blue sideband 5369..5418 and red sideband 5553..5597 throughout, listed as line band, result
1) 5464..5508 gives -0.4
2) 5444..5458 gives 0.7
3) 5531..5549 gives -1.0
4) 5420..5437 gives 0.2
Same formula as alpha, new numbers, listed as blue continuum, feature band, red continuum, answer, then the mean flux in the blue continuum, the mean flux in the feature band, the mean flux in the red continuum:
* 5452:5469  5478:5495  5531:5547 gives 0.1 angstrom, 13.7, 14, 15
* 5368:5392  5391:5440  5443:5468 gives 1.6 angstrom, 13.8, 13.2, 13.5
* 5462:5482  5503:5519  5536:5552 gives 0.9 angstrom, 13.9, 13.8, 15.2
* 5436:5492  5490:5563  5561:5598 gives -3.0 angstrom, 13.8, 14.6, 14.2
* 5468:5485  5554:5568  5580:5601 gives -1.4 angstrom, 13.9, 15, 13.6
